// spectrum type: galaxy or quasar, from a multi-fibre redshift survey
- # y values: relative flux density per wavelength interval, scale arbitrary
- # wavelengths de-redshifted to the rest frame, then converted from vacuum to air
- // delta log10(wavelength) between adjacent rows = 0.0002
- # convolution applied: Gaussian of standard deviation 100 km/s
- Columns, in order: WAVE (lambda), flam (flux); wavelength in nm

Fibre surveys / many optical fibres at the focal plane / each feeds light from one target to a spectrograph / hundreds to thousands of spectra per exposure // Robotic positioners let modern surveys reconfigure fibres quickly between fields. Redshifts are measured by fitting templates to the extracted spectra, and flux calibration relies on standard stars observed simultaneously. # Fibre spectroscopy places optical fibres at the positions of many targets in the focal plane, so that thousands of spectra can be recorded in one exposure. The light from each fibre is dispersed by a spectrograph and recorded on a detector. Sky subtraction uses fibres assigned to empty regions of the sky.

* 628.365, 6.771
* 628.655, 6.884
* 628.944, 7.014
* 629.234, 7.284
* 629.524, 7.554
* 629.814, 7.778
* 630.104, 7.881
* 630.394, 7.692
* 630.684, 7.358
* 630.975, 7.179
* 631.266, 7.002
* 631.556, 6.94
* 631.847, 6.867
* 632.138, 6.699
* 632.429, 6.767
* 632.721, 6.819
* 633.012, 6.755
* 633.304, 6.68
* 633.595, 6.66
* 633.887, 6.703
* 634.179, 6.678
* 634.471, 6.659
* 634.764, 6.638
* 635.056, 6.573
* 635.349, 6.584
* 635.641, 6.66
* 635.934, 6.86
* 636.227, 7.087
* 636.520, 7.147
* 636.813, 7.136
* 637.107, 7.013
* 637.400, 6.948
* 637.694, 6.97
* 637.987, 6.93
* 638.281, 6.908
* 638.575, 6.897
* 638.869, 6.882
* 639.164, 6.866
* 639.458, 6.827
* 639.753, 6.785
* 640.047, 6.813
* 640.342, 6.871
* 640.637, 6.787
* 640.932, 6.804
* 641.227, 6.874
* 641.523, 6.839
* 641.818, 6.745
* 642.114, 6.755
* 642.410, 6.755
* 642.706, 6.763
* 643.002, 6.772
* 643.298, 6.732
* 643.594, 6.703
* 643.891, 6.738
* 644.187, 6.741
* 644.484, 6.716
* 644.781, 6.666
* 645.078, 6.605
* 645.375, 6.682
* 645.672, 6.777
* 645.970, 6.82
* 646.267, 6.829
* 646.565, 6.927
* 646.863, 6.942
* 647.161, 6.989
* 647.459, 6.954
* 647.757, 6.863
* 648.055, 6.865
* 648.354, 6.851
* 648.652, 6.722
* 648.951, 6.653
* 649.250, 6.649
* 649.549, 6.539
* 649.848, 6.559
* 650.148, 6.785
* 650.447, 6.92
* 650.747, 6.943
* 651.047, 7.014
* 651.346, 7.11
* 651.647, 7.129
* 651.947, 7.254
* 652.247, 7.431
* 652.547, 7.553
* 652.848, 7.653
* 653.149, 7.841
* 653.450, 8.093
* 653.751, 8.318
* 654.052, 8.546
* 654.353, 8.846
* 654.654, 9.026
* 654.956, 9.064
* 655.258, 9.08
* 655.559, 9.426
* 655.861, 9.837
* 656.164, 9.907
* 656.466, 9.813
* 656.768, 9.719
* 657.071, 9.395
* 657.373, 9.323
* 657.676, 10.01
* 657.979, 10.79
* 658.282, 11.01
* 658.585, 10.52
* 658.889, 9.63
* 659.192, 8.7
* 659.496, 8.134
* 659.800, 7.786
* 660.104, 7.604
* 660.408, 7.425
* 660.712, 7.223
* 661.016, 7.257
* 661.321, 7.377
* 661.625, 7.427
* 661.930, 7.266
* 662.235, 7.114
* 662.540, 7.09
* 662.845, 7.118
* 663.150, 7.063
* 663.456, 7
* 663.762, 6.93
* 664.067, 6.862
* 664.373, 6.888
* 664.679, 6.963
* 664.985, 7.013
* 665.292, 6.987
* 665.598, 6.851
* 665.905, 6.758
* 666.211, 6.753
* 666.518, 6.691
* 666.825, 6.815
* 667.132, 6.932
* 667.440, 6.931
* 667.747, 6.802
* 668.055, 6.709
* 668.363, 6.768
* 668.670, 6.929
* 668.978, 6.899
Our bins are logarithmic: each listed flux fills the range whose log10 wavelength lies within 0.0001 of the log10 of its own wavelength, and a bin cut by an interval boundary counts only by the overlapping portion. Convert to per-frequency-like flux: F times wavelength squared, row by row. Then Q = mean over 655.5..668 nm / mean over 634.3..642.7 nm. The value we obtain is 1.2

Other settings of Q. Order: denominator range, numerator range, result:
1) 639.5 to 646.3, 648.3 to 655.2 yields 1.14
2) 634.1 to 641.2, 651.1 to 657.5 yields 1.32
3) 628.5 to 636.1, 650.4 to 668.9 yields 1.23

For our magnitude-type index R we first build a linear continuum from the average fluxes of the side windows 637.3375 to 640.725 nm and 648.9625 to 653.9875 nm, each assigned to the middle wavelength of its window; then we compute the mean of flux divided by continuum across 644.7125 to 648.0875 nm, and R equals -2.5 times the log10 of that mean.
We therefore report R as 0.041 mag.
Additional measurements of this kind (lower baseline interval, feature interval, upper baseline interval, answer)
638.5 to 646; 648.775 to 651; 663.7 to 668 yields 0.01 mag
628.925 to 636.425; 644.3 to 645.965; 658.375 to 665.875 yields 0.08 mag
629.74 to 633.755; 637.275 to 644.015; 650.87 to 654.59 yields 0.08 mag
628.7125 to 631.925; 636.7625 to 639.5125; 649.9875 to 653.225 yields 0.05 mag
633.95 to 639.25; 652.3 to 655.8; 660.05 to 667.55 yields -0.21 mag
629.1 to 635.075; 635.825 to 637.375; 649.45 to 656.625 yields 0.03 mag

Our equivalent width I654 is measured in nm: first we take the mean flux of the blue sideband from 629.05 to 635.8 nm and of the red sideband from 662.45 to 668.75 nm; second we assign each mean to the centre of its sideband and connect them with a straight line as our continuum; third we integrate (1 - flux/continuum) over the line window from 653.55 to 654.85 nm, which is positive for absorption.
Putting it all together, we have -0.33 nm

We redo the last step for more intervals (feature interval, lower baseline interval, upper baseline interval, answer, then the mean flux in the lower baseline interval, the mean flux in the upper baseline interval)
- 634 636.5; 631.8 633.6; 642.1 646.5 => 0.004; 6.75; 6.74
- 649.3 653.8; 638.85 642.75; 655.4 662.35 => 0.434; 6.81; 8.82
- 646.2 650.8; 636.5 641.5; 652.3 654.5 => 0.523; 6.9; 8.09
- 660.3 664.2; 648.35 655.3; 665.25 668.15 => -0.075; 7.52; 6.82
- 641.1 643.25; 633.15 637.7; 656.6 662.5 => 0.154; 6.81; 8.59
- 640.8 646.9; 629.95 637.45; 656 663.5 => 0.618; 6.92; 8.49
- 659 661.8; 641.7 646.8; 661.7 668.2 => -0.321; 6.75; 6.94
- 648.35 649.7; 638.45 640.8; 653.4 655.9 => 0.244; 6.84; 8.91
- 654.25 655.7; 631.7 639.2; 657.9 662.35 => -0.197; 6.82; 8.32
